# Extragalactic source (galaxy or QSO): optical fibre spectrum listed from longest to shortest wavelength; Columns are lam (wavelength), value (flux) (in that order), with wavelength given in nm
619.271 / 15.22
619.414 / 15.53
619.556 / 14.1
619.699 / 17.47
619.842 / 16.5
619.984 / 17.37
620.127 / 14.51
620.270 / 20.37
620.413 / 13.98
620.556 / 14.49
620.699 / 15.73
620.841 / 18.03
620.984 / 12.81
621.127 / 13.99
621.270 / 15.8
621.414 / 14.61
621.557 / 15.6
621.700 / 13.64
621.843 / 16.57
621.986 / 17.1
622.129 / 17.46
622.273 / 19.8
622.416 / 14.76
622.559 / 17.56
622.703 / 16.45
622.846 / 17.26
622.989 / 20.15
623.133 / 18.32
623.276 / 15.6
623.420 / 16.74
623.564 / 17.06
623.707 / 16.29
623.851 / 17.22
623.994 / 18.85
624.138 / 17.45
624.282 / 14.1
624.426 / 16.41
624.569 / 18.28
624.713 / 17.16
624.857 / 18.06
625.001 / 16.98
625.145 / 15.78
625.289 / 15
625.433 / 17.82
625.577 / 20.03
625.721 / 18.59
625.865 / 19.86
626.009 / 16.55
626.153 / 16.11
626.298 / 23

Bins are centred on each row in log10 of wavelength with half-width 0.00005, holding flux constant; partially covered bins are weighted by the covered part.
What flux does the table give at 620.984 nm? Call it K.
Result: 12.81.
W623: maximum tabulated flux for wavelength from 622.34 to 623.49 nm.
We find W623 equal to 20.15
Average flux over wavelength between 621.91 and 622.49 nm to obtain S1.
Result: 17.3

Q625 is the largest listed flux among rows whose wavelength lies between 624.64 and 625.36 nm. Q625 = 18.06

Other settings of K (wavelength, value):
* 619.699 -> 17.47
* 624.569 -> 18.28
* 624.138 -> 17.45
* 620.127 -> 14.51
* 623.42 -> 16.74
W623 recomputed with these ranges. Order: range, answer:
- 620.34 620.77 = 15.73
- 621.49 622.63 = 19.8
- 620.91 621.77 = 15.8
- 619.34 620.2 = 17.47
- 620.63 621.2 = 18.03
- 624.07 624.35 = 17.45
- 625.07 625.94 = 20.03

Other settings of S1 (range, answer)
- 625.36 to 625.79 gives 18.8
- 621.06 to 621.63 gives 15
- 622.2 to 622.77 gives 17.1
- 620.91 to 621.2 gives 13.5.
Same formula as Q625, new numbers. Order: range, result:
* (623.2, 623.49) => 16.74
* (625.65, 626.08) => 19.86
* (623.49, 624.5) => 18.85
